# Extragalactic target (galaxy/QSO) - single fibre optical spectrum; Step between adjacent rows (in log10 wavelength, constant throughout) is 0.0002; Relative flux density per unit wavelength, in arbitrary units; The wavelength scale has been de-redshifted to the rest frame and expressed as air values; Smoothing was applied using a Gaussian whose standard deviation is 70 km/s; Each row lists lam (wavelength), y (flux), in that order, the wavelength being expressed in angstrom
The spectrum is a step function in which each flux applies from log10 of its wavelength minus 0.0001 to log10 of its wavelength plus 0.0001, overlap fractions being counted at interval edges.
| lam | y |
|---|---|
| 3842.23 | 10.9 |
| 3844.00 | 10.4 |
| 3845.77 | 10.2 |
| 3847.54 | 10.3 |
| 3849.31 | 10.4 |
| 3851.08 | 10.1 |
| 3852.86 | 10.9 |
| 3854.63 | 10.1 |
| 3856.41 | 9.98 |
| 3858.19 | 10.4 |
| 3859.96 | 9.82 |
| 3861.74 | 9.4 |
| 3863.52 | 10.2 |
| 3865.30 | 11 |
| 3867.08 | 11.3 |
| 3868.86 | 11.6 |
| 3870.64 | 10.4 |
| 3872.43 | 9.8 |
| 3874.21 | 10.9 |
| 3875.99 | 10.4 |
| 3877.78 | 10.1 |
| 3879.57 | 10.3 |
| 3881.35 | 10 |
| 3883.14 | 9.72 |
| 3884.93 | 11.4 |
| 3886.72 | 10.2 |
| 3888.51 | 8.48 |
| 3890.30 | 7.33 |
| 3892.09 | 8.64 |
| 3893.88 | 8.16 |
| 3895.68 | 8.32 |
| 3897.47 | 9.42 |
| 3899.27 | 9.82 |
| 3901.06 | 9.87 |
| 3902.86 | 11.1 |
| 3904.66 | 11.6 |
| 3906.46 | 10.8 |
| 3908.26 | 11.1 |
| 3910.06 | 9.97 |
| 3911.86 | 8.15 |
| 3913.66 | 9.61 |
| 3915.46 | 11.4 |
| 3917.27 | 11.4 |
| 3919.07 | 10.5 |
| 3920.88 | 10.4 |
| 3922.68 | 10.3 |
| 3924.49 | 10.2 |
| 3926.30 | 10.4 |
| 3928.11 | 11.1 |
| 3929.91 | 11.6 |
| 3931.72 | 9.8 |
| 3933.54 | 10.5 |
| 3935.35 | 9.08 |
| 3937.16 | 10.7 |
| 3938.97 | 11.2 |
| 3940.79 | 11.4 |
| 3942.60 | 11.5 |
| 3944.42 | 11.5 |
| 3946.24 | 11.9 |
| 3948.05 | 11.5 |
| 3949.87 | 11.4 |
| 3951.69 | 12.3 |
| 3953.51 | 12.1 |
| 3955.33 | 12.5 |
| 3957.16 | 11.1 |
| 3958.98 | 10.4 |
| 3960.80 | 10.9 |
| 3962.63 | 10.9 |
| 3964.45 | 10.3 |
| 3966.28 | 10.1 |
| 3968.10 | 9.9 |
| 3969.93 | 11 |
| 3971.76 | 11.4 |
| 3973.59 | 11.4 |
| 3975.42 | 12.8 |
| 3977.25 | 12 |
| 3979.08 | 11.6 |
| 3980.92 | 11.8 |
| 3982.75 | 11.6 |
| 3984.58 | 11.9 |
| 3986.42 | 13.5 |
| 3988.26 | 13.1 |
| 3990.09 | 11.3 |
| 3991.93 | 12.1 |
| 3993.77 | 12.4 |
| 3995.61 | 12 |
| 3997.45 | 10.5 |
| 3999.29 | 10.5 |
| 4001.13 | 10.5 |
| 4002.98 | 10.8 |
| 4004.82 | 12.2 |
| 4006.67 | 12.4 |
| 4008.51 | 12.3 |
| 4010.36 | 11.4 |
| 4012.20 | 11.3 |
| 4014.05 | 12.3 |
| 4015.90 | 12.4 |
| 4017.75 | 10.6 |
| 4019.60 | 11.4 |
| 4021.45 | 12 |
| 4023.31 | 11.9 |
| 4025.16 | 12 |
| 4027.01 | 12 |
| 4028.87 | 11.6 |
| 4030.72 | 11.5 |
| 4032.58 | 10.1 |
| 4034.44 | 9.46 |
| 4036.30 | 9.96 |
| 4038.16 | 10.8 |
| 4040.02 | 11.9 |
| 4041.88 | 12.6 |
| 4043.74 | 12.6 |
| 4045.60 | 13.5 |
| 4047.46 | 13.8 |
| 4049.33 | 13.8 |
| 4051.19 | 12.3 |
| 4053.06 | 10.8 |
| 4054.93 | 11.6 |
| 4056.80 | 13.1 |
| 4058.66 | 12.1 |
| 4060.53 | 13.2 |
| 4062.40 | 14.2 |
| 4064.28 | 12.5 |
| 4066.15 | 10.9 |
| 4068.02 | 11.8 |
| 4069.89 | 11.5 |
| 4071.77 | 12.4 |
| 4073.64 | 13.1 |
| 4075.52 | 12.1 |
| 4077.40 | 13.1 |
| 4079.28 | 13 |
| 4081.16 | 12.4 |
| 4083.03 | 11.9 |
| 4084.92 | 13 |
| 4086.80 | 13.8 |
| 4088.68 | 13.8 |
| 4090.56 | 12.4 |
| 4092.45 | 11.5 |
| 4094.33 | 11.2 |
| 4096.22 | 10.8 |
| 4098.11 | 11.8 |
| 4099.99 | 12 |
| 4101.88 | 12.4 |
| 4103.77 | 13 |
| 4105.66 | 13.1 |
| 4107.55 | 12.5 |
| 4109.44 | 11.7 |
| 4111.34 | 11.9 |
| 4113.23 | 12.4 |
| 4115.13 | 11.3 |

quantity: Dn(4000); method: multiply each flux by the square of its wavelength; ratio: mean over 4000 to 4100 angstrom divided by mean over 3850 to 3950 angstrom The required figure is 1.26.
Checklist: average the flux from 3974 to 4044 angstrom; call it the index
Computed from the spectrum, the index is 11.6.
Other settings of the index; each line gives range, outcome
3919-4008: 11.3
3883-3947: 10.2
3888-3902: 8.77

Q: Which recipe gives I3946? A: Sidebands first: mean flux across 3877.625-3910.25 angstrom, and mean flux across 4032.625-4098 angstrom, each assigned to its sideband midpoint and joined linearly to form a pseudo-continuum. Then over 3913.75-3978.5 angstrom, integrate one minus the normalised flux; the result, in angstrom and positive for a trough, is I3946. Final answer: -3.1 angstrom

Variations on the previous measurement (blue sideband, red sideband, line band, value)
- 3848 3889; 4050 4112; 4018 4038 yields 1.1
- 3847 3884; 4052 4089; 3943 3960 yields -0.6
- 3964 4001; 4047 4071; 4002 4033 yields 0.7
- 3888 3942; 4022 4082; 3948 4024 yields -2.9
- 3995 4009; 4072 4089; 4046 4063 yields -0.6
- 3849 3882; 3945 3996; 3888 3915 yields 3.2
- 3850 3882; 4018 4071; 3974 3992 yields -1.2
